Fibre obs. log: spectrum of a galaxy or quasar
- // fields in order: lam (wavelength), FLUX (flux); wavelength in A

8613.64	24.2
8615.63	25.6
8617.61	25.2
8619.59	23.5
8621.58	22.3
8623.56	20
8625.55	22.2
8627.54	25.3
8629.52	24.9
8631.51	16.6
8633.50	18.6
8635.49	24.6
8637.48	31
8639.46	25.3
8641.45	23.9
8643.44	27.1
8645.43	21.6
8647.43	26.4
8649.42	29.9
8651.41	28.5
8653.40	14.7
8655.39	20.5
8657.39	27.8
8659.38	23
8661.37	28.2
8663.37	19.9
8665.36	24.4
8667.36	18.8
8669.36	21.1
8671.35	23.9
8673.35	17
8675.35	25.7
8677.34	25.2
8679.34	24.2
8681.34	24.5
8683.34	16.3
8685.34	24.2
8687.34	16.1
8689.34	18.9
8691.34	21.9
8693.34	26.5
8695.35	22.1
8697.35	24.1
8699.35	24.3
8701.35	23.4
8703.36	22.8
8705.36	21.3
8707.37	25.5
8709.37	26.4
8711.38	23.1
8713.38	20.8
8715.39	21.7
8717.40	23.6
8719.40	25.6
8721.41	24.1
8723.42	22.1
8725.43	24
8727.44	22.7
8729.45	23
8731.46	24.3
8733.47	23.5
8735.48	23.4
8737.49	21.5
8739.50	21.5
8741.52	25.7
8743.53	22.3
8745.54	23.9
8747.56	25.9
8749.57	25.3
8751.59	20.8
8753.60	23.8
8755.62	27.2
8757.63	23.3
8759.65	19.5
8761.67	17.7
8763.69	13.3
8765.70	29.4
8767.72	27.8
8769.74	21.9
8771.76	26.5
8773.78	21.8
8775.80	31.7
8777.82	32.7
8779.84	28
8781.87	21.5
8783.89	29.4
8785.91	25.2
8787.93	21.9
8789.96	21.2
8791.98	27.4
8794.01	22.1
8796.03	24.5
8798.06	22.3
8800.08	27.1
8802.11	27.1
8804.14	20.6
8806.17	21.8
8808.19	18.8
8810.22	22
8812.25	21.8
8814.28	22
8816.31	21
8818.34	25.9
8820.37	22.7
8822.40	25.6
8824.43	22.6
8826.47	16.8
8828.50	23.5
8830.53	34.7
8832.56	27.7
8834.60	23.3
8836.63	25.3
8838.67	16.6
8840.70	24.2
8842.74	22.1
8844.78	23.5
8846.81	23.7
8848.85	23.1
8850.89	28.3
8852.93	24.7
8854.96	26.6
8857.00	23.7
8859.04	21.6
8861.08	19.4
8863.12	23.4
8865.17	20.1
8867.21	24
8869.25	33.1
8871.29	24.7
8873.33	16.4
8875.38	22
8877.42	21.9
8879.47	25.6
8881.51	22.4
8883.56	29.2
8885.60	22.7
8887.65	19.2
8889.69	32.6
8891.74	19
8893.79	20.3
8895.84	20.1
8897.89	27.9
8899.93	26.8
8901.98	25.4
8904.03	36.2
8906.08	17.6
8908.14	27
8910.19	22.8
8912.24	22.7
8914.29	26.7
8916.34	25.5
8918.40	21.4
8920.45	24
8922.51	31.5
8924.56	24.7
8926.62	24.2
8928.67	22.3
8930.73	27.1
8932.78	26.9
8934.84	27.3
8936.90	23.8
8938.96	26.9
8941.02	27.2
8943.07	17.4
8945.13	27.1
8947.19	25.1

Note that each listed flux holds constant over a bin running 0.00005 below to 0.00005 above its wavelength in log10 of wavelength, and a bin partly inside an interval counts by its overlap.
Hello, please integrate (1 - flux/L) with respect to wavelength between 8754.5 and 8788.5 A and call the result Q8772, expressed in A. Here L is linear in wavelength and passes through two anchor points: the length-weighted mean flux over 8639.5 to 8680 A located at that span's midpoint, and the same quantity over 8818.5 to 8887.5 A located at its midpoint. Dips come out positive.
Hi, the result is -1.4 A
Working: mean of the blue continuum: 23.6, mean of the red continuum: 23.8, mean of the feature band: 24.7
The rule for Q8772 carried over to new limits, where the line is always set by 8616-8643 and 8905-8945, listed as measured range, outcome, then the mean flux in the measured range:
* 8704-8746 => 0.94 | 23.3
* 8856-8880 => 1.46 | 22.9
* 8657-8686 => 1.00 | 22.8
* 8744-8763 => 0.88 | 22.9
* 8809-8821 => 0.85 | 22.5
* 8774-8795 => -1.62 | 25.9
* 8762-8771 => 0.46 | 22.8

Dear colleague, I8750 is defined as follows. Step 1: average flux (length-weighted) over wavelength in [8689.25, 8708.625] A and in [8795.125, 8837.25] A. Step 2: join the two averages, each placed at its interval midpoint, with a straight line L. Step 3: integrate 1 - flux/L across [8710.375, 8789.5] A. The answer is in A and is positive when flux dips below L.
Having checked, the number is -1.3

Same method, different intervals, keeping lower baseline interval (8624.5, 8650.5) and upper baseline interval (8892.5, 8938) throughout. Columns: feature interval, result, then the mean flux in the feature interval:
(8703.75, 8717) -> 0.8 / 23.1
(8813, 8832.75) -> 0.6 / 24.1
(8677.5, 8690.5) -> 1.9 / 21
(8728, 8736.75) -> 0.4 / 23.5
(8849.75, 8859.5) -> -0.1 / 25.2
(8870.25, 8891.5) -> 1.3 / 23.5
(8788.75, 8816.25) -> 2.1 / 22.9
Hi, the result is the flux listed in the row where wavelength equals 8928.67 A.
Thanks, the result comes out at 22.3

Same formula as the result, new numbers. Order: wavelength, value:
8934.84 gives 27.3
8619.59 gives 23.5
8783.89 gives 29.4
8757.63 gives 23.3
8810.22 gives 22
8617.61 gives 25.2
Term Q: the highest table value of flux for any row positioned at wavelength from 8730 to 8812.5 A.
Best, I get 32.7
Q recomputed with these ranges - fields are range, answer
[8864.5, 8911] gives 36.2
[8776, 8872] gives 34.7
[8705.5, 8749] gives 26.4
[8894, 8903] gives 27.9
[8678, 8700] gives 26.5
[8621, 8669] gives 31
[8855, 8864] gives 23.7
